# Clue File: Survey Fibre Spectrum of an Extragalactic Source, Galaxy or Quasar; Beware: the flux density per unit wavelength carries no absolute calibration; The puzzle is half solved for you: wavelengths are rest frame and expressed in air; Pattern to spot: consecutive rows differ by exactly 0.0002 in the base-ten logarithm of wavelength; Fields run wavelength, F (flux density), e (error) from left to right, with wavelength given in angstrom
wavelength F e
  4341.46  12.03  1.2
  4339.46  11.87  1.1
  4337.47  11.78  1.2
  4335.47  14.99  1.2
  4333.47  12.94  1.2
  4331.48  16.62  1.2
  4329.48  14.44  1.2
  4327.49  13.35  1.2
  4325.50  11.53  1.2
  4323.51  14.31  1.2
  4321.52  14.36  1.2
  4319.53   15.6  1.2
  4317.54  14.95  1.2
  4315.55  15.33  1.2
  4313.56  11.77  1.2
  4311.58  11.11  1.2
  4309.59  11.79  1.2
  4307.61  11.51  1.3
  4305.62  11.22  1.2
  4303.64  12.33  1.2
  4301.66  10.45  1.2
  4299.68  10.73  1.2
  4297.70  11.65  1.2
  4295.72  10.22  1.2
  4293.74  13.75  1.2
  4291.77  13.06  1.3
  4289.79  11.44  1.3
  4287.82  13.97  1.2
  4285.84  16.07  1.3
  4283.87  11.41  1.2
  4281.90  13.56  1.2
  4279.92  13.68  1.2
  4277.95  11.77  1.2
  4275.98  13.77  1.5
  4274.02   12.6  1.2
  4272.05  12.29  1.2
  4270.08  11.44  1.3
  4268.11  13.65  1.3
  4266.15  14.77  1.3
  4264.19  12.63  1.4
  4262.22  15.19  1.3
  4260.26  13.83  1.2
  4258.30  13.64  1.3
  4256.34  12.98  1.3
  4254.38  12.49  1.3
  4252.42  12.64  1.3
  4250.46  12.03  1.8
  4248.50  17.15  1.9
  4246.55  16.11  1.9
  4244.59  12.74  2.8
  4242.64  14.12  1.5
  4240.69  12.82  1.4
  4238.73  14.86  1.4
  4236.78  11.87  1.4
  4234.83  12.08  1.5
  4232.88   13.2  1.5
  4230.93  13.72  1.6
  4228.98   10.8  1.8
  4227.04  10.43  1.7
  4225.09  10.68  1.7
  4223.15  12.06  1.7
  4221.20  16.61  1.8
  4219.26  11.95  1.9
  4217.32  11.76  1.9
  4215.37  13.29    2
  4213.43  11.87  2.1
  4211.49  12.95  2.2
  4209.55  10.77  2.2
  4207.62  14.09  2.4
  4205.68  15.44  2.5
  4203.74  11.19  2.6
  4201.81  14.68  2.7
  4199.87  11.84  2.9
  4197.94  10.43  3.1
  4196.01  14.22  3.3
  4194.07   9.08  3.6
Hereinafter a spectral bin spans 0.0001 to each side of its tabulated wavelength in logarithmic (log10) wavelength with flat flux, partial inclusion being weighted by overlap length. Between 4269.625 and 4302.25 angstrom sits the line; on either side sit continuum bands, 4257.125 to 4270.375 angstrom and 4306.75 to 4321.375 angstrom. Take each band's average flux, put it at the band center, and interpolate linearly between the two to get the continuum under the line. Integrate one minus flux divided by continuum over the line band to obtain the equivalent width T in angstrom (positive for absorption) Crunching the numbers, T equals 2.4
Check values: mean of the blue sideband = 13.7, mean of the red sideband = 13.2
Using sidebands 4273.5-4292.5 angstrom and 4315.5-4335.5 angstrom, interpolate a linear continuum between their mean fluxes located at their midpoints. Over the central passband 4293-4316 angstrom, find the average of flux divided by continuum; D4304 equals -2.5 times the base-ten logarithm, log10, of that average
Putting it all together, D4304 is 0.17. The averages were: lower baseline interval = 13.1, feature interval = 11.7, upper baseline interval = 14.3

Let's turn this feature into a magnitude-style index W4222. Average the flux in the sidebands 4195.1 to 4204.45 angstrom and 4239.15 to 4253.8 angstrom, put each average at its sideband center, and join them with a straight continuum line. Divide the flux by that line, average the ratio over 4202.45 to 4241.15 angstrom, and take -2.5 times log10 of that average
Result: 0.045 mag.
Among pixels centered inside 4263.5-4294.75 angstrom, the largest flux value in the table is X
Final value 16.07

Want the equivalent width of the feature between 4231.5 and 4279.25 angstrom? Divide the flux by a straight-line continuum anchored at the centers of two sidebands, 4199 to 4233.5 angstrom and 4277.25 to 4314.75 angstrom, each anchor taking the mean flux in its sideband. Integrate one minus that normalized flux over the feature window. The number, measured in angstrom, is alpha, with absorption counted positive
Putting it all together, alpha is -3.6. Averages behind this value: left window 12.6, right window 12.2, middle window 13.4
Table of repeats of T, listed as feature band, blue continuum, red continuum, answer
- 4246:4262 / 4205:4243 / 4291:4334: -1.36 angstrom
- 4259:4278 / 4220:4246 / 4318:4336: 0.11 angstrom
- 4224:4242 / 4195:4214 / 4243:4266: 1.43 angstrom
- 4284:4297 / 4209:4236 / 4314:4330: 0.59 angstrom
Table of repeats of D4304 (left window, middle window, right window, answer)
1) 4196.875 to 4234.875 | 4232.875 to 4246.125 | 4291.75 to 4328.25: -0.058 mag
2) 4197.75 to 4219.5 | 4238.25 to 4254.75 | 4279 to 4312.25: -0.120 mag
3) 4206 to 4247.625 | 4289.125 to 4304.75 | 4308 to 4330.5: 0.139 mag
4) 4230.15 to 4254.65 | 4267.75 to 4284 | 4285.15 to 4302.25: 0.005 mag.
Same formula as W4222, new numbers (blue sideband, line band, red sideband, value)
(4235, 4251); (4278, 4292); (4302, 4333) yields 0.03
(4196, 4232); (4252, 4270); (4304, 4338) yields -0.05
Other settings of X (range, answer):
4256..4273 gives 15.19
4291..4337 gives 16.62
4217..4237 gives 16.61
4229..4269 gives 17.15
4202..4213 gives 15.44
